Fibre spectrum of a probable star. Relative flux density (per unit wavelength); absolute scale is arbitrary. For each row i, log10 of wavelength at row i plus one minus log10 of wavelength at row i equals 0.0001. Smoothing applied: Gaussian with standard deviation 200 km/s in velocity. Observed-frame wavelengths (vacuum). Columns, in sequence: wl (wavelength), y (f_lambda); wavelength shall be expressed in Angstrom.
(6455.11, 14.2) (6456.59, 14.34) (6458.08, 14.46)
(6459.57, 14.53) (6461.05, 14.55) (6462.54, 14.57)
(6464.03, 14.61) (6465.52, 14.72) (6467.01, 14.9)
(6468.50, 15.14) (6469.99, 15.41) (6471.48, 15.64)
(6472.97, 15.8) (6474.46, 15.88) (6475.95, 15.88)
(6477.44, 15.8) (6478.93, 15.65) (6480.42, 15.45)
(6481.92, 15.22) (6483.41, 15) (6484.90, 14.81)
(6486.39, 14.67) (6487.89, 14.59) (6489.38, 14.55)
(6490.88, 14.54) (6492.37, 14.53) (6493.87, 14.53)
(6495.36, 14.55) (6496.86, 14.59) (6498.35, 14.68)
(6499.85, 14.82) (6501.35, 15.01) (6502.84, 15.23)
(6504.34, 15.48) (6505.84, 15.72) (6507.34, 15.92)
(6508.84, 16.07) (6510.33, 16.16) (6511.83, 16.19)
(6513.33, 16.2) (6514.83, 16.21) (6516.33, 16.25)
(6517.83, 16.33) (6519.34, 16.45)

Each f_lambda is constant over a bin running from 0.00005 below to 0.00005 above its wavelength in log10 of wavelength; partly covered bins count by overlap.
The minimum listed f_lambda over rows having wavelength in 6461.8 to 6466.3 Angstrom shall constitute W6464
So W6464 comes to 14.57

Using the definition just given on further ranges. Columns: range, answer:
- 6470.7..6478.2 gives 15.64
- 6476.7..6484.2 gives 15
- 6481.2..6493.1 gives 14.53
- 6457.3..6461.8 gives 14.46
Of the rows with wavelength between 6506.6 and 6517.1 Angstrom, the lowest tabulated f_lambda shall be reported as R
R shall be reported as 15.92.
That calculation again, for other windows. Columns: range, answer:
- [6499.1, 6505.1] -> 14.82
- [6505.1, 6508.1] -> 15.72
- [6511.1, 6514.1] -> 16.19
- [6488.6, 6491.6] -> 14.54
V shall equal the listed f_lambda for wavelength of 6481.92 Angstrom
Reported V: 15.22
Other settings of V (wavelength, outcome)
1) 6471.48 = 15.64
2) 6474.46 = 15.88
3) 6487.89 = 14.59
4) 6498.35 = 14.68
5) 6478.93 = 15.65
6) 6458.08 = 14.46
